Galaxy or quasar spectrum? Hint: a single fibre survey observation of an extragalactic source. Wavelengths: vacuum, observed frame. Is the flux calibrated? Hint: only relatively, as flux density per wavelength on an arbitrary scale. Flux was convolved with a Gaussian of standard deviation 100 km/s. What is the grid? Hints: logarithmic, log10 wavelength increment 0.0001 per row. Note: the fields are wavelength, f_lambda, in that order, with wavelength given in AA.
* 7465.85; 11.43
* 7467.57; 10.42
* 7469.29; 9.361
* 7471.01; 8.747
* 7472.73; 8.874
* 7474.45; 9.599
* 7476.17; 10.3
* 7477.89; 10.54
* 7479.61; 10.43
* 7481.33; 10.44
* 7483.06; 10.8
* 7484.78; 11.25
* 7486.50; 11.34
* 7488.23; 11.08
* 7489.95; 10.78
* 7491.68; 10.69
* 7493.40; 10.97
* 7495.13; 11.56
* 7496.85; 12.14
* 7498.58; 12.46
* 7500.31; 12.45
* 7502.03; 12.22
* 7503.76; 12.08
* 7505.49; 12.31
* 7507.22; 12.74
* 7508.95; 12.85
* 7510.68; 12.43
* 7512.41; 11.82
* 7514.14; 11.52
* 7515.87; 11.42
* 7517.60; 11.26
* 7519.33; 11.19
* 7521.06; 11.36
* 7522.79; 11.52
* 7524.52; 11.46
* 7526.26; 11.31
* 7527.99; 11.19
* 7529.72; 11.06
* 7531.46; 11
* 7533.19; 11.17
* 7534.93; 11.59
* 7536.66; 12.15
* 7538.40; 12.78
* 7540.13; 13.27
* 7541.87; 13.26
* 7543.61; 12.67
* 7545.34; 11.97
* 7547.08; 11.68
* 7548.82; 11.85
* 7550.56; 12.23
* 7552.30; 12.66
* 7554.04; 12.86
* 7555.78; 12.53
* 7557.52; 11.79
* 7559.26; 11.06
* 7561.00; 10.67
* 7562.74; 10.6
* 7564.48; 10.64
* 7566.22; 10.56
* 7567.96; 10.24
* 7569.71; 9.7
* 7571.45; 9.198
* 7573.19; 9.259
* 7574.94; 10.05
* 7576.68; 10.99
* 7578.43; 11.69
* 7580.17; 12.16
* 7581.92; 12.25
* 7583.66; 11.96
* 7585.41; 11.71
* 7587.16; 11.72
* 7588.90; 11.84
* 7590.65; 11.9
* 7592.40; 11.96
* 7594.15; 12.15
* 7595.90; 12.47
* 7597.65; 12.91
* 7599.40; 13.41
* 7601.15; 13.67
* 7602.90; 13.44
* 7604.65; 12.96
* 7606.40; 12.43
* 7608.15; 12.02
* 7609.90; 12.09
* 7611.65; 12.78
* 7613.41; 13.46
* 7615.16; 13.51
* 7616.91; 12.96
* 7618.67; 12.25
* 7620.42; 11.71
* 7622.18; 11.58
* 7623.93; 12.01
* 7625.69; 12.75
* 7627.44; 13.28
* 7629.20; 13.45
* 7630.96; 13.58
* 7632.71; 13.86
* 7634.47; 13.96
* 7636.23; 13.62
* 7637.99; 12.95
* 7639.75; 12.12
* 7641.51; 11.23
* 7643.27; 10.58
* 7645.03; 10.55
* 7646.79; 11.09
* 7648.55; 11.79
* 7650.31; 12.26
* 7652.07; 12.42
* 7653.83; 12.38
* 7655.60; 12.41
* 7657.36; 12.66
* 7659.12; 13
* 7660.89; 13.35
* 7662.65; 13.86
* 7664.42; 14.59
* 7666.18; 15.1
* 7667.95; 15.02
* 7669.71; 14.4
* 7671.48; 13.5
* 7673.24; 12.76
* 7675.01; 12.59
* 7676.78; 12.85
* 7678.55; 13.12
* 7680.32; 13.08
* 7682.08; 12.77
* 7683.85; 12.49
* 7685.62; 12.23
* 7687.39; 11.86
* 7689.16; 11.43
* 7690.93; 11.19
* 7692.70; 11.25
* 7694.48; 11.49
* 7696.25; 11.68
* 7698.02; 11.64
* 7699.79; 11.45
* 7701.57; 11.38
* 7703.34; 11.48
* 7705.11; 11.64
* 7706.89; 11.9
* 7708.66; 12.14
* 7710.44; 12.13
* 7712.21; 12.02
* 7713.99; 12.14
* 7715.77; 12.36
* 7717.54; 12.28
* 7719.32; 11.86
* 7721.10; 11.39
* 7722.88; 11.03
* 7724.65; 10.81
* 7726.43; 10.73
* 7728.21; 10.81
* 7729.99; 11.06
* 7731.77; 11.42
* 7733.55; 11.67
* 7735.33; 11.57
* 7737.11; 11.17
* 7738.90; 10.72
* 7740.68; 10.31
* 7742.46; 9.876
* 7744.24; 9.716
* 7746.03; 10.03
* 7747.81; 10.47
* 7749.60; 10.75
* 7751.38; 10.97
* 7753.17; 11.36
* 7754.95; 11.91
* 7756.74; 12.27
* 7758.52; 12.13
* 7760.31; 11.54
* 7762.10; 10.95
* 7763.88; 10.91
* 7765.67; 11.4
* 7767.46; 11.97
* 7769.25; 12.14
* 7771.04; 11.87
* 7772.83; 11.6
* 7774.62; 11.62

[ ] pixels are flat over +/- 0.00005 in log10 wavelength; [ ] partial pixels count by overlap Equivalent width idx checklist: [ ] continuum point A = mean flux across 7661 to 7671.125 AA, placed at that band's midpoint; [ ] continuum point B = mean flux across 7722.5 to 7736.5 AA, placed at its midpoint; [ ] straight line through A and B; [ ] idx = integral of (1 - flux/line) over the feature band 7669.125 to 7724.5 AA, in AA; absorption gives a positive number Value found 3.20 AA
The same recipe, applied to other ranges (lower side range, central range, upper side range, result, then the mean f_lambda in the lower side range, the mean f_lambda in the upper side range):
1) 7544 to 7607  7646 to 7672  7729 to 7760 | -4.17 AA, 11.7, 11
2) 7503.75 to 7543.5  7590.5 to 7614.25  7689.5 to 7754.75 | -2.20 AA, 11.9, 11.3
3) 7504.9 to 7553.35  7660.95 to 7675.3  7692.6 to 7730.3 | -2.87 AA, 11.9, 11.6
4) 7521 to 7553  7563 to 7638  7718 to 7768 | -3.15 AA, 11.9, 11.1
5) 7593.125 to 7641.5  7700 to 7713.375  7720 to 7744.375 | -0.54 AA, 12.8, 10.9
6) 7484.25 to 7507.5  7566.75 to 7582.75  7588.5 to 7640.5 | 2.33 AA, 11.7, 12.8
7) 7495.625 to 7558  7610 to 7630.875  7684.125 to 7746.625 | -1.82 AA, 12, 11.4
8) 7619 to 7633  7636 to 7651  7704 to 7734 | 0.96 AA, 12.7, 11.6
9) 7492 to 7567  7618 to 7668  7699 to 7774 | -4.91 AA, 11.8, 11.4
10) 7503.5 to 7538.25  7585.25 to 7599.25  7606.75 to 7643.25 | 0.24 AA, 11.7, 12.7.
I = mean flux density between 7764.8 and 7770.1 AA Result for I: 11.8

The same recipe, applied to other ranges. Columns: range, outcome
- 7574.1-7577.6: 10.5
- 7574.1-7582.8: 11.4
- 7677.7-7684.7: 12.9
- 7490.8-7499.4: 11.6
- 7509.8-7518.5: 11.7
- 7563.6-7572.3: 10.1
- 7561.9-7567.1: 10.6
